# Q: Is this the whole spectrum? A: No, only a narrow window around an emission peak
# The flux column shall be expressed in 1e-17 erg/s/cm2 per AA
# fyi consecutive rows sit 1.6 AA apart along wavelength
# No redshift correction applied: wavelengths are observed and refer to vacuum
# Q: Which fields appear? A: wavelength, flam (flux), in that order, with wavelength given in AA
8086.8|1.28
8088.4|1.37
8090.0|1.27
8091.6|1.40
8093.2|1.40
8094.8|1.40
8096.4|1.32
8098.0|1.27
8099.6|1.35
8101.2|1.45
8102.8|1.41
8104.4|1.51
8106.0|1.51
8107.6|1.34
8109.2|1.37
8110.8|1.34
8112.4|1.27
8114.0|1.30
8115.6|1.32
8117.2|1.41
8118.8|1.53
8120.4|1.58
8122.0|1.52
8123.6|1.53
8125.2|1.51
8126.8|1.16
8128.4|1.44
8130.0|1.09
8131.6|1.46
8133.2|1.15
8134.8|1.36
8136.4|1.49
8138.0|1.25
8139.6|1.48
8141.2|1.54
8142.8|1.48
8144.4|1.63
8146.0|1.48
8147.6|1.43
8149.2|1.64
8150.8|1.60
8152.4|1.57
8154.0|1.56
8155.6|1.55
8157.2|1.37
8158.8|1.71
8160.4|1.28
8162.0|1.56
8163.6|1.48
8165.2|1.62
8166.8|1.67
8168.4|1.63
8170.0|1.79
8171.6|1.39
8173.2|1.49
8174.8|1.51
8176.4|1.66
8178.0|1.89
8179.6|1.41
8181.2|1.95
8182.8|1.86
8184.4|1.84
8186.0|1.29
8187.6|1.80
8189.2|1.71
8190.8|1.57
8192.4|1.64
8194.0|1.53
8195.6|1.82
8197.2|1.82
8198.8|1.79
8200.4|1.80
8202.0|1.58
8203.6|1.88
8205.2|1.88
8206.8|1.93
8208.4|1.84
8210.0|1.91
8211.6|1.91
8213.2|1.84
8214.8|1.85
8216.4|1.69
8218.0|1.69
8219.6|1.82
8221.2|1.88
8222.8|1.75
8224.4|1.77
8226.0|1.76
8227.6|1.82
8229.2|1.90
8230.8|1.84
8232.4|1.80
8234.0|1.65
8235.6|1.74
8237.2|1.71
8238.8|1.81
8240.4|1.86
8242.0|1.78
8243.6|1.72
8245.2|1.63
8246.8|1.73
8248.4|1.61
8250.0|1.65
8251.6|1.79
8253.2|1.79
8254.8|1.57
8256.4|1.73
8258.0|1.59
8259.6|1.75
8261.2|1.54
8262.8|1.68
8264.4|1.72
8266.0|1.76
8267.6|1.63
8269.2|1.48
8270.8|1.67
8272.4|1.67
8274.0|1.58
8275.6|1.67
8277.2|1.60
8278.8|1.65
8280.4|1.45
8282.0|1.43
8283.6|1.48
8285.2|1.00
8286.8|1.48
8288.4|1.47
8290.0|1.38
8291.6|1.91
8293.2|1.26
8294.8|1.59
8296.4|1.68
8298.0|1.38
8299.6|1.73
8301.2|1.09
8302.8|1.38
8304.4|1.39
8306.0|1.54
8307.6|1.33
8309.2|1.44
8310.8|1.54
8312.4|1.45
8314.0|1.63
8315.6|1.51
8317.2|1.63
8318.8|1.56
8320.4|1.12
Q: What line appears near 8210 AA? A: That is Mg II 2798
